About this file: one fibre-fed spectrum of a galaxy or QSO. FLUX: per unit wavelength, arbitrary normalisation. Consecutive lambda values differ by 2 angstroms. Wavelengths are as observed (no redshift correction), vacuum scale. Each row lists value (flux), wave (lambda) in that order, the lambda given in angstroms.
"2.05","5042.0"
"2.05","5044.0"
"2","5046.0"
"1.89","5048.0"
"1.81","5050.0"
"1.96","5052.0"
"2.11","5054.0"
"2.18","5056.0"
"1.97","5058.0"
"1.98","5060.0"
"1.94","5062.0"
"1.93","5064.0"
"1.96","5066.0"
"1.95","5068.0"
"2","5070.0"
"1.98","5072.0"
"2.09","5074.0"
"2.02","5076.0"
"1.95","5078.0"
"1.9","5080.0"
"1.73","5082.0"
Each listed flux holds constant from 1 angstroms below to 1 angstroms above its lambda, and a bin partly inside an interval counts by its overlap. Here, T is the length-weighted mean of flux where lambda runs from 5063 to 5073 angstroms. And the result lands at 1.96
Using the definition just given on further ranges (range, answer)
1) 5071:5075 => 2.04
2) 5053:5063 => 2.04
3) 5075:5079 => 1.98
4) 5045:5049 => 1.94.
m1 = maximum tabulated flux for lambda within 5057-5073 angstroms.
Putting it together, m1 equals 2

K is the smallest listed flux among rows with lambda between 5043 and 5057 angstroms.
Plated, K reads 1.81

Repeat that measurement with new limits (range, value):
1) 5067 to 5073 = 1.95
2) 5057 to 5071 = 1.93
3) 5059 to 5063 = 1.94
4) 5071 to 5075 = 1.98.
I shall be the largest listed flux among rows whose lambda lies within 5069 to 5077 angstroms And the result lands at 2.09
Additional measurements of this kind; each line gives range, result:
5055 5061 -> 2.18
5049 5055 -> 2.11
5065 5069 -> 1.96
